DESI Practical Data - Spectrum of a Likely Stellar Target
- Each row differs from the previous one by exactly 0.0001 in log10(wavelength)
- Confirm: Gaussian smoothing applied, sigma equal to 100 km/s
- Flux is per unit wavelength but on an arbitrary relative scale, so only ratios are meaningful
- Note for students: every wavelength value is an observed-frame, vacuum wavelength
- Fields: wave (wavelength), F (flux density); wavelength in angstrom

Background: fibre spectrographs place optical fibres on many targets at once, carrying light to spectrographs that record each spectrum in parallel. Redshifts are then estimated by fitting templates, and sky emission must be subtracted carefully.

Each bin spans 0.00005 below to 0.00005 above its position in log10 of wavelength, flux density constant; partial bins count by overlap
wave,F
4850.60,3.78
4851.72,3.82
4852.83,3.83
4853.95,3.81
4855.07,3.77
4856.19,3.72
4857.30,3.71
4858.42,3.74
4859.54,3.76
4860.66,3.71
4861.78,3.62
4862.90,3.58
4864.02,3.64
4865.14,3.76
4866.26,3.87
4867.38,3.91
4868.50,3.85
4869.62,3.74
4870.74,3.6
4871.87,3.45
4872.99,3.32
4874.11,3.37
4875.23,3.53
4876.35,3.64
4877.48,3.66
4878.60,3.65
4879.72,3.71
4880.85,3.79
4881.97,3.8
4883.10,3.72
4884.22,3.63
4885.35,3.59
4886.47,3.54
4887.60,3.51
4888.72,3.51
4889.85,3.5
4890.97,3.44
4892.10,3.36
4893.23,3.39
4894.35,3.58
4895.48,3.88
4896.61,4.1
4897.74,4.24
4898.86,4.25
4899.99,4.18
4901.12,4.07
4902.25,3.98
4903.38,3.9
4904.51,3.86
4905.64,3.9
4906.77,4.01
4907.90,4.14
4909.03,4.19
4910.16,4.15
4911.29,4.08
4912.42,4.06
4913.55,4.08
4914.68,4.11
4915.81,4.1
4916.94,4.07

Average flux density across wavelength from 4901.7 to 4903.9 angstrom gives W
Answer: 3.94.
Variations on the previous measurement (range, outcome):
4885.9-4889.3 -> 3.52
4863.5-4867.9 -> 3.8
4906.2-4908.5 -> 4.08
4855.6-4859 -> 3.73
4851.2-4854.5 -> 3.83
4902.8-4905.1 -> 3.88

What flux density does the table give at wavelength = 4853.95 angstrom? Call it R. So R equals 3.81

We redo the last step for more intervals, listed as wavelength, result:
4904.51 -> 3.86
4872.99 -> 3.32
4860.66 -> 3.71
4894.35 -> 3.58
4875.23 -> 3.53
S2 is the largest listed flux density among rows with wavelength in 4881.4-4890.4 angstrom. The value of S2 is 3.8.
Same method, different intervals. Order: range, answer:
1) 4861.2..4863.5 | 3.62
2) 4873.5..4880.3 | 3.71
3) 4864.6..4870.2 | 3.91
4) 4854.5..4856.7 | 3.77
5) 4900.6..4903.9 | 4.07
